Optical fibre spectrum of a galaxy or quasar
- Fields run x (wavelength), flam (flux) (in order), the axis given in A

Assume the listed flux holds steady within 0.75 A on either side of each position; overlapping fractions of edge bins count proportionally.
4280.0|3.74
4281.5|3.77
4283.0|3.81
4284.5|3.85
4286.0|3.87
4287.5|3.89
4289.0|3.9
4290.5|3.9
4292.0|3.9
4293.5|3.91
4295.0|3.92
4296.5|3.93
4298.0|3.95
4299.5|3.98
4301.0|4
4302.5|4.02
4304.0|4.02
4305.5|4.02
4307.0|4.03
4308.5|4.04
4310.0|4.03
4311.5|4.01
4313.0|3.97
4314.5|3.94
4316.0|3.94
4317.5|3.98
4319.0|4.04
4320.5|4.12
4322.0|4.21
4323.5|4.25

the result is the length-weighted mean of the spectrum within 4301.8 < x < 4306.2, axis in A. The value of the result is 4.02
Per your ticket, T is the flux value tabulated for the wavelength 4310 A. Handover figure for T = 4.03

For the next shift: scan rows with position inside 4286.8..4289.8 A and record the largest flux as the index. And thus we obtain 3.9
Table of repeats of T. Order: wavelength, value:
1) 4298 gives 3.95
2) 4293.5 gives 3.91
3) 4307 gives 4.03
